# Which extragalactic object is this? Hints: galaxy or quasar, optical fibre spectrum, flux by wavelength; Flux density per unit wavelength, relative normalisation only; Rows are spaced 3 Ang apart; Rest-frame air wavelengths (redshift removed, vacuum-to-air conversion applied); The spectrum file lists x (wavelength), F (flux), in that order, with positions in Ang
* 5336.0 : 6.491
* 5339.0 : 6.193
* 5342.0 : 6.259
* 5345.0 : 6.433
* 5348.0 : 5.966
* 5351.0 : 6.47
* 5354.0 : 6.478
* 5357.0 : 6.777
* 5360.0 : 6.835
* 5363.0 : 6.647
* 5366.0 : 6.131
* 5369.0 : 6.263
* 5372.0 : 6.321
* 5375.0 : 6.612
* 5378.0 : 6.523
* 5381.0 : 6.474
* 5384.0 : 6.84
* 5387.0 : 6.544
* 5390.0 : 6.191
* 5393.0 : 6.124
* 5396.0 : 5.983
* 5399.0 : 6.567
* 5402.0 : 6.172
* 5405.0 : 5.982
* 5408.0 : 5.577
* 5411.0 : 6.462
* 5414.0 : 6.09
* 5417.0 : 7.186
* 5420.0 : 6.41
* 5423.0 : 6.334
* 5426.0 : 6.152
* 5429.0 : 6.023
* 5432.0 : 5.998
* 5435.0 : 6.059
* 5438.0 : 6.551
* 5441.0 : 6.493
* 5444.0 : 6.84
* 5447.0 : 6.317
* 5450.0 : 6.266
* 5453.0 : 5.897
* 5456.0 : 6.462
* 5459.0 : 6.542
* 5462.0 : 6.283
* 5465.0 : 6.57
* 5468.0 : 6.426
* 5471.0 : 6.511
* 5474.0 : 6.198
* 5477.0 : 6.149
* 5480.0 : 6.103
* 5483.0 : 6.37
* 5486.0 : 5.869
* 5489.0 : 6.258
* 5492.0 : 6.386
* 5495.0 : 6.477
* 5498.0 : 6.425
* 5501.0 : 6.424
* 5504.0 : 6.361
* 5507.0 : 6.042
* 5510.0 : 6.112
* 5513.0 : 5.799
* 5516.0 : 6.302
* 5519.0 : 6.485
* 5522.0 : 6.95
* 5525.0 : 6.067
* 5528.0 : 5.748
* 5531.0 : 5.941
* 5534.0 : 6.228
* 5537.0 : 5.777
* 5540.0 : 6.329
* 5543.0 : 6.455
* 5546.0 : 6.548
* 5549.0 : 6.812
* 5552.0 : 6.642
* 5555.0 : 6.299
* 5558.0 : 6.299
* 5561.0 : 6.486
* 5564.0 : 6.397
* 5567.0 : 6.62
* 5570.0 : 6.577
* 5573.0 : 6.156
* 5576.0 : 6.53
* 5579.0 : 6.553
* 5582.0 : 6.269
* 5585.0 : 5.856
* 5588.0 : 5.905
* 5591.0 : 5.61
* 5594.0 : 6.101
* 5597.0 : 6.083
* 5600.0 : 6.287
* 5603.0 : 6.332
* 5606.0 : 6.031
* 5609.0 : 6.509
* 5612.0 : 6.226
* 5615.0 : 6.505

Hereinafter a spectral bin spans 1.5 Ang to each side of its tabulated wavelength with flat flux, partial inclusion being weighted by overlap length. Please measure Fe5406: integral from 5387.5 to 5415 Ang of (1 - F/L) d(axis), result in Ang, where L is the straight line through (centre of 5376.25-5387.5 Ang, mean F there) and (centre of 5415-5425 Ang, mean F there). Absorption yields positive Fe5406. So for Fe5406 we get 1.89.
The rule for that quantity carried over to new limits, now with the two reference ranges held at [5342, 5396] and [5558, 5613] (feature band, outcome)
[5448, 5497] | 0.36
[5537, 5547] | -0.08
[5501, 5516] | 0.43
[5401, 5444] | 0.78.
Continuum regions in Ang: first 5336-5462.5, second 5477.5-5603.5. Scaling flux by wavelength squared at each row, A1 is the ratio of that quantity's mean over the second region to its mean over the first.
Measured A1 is 1.0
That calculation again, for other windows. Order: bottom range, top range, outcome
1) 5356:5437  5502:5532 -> 1.02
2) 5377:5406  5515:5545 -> 1.03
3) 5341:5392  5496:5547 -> 1.02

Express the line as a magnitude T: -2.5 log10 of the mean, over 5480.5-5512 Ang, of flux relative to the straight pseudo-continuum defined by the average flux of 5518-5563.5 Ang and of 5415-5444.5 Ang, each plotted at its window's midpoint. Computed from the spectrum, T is 0.02 mag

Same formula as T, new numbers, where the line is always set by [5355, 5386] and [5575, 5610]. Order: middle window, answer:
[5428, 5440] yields 0.04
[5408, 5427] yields 0.01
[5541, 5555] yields -0.06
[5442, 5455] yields 0.01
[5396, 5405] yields 0.04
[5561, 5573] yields -0.05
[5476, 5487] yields 0.04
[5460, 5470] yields -0.01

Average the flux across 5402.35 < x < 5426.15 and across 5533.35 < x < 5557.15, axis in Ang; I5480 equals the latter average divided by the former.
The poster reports 1.0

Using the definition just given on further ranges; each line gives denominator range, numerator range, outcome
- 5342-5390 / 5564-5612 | 0.96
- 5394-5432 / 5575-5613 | 0.99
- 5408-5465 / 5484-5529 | 0.99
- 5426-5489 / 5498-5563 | 1.00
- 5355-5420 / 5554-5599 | 0.98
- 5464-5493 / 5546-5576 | 1.03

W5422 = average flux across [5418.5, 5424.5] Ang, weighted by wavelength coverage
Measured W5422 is 6.37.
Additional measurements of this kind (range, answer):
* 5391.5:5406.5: 6.17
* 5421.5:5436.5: 6.11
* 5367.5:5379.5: 6.43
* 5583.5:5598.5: 5.91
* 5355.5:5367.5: 6.6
